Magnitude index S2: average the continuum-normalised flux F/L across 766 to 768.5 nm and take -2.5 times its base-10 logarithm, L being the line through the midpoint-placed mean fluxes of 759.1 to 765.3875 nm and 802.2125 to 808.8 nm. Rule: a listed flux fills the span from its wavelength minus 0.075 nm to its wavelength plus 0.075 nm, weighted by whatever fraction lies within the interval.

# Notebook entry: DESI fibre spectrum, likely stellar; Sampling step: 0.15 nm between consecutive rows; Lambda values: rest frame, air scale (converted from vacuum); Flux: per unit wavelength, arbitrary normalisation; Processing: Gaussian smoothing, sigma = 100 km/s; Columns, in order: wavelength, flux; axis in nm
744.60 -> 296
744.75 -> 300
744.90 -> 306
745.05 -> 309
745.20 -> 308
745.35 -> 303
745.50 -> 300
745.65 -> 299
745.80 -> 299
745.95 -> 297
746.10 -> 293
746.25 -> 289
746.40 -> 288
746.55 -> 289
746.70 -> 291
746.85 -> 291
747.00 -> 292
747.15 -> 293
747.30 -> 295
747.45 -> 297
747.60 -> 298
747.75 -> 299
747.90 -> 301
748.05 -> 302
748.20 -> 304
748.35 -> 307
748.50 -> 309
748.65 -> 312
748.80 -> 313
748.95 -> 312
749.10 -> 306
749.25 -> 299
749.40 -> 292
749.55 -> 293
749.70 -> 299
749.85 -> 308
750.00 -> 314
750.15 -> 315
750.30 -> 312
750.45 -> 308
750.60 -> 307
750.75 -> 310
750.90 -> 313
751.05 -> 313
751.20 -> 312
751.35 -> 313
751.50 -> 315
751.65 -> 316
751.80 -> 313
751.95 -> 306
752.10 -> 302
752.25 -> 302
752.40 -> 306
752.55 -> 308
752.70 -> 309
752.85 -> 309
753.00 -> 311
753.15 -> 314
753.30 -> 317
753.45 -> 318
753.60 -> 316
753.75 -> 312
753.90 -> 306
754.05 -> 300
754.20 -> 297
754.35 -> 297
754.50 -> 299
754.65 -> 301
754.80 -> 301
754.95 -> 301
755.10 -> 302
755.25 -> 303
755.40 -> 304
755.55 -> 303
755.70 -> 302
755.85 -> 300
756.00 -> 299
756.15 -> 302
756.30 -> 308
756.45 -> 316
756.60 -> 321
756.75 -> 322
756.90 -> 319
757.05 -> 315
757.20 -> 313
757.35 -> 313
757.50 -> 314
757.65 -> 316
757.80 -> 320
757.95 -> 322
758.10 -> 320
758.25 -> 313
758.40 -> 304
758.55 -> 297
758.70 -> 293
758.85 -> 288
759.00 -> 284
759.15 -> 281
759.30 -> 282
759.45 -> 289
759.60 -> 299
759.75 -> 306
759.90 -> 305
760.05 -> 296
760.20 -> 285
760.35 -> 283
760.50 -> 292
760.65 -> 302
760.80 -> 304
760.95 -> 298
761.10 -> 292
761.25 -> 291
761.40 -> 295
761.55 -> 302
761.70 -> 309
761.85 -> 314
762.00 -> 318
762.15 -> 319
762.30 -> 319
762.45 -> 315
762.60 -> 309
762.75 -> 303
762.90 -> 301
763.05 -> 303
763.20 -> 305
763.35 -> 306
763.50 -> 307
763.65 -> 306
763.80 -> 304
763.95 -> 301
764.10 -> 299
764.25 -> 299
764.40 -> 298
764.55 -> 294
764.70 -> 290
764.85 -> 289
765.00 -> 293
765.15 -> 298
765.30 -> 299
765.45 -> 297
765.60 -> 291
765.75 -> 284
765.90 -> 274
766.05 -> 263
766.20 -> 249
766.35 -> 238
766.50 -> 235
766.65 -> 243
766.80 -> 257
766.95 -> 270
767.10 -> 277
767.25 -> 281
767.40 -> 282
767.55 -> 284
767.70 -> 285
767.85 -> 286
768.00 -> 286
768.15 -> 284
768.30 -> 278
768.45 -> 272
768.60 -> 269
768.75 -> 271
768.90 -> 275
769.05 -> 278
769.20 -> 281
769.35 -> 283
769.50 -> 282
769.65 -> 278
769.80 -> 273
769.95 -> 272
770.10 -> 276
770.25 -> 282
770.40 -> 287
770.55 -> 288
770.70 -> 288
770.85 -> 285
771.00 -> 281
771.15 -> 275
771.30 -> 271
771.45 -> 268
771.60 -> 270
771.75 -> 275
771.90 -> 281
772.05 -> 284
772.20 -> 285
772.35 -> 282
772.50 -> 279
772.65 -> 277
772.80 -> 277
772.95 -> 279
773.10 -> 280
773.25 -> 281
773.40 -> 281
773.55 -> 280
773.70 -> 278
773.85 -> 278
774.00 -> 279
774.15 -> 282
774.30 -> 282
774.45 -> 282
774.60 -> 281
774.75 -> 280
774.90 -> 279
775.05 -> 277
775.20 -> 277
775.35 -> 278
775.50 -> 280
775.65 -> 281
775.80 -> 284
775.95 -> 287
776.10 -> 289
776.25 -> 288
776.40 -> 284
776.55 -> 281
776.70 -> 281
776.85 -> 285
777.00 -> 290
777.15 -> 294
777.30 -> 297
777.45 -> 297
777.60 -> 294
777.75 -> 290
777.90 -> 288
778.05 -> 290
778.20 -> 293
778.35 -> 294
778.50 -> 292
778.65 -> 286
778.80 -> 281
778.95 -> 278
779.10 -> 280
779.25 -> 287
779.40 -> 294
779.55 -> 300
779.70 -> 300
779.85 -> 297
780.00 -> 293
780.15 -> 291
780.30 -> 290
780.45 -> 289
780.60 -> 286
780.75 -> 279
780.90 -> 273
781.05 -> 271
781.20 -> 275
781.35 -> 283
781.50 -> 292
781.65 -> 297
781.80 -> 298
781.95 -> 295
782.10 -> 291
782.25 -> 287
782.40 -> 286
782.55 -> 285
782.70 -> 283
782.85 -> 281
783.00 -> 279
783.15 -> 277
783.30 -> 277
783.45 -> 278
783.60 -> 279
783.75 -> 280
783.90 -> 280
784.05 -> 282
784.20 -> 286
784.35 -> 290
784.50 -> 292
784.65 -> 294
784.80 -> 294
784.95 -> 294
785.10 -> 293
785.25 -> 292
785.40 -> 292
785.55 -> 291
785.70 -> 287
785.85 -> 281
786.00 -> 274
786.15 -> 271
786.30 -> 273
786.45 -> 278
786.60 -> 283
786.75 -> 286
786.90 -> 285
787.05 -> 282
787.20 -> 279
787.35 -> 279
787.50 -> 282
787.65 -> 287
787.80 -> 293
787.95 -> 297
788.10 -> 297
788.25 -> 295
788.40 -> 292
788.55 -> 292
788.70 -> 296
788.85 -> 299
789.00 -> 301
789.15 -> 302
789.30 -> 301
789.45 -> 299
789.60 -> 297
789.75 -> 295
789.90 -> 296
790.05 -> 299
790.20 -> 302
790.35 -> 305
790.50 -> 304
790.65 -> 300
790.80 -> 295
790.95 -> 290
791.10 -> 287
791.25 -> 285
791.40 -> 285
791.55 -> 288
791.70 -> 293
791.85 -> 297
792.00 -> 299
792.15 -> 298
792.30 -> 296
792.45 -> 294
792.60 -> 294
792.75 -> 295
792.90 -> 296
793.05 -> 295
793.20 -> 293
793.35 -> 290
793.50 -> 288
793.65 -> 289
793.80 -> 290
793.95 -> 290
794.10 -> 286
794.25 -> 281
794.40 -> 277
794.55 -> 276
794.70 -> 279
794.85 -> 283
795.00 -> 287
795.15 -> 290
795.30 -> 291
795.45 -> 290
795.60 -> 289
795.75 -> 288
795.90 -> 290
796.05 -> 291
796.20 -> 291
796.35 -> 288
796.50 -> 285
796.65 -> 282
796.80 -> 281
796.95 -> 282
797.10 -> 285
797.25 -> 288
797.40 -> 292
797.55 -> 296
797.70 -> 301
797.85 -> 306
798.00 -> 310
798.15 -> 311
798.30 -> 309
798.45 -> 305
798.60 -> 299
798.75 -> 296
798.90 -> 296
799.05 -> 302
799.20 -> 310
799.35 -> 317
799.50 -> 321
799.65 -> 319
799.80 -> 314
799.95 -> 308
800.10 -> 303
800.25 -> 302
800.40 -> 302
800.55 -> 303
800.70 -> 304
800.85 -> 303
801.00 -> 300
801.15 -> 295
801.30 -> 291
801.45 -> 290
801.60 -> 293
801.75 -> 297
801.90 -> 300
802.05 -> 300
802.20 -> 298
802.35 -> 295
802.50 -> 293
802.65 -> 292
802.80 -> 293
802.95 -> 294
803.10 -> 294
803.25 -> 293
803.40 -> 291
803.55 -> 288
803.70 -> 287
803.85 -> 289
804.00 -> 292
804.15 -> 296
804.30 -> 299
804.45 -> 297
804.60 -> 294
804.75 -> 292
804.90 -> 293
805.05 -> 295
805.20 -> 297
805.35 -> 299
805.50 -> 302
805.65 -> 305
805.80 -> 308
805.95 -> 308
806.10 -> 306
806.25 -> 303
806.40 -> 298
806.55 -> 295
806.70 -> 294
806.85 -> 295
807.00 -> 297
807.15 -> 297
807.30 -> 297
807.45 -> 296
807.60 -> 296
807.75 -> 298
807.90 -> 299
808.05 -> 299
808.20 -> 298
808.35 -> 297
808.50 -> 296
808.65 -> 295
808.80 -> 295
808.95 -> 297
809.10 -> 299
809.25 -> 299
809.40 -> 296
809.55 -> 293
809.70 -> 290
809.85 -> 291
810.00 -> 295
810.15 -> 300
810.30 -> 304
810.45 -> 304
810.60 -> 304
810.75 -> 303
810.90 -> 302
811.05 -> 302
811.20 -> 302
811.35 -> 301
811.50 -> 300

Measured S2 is 0.12 mag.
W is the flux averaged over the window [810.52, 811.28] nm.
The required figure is 303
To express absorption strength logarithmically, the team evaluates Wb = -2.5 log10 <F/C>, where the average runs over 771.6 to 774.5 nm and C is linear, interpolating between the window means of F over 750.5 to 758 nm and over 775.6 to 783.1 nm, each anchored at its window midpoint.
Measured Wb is 0.05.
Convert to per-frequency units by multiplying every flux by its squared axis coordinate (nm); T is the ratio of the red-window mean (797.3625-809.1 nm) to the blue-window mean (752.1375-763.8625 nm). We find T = 1.10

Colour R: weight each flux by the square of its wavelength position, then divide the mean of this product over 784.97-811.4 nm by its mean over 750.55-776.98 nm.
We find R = 1.1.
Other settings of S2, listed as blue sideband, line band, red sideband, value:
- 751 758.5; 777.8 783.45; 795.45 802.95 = 0.06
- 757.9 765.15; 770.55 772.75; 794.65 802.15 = 0.08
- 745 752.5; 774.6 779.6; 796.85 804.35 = 0.05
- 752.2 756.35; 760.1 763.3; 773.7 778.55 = -0.02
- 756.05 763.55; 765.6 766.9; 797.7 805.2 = 0.18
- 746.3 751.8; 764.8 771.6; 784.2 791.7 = 0.08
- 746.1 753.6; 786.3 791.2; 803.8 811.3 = 0.03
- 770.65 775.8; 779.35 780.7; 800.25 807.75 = -0.04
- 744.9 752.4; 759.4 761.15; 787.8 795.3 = 0.02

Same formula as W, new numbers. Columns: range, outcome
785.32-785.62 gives 292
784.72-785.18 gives 294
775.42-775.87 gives 282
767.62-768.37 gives 284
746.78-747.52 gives 294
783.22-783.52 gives 277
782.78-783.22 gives 279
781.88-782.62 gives 289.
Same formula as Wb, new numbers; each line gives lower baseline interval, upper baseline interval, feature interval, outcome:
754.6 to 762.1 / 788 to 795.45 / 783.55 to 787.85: 0.04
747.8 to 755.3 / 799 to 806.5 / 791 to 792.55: 0.03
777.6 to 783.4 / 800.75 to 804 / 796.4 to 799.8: -0.03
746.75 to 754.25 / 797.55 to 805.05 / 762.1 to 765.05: 0.01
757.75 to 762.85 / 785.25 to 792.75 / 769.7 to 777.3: 0.06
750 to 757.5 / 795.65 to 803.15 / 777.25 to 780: 0.04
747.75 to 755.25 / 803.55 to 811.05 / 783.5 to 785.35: 0.05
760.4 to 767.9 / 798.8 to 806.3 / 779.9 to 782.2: 0.03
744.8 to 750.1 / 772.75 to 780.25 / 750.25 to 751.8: -0.05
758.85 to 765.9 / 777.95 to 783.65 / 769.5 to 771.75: 0.06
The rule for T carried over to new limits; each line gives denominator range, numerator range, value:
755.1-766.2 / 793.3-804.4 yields 1.08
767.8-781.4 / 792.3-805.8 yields 1.11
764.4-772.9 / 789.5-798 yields 1.12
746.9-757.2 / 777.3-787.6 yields 1.01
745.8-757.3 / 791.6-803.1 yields 1.09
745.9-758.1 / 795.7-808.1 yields 1.11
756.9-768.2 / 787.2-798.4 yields 1.07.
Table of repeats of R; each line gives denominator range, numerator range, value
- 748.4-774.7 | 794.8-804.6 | 1.11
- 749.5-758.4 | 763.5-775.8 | 0.94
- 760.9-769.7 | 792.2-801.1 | 1.11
